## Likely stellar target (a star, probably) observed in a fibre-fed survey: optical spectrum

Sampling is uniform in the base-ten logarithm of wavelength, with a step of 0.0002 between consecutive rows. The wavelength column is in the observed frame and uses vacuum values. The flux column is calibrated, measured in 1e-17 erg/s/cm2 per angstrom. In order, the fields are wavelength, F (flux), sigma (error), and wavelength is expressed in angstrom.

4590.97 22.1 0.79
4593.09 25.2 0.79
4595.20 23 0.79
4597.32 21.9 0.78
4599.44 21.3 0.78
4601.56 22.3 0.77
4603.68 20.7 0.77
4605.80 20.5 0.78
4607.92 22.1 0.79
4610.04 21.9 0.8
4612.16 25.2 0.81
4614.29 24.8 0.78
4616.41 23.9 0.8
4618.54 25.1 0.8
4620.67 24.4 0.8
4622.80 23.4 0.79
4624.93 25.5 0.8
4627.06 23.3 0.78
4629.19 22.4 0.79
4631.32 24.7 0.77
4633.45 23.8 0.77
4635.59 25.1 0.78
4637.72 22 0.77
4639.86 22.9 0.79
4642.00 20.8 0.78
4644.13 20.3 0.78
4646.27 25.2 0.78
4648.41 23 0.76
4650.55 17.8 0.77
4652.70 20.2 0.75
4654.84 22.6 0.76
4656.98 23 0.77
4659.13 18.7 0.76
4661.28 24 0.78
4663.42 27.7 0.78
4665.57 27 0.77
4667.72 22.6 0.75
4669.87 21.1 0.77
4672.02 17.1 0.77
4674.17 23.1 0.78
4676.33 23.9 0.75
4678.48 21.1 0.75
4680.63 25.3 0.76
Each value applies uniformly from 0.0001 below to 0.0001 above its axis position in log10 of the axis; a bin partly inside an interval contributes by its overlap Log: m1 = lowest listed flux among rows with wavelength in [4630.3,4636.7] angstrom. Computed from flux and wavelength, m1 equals 23.8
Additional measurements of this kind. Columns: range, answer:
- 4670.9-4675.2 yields 17.1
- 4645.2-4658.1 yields 17.8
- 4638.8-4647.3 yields 20.3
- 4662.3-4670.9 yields 21.1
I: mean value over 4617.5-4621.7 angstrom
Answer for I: 24.7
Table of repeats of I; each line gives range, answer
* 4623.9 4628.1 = 24.4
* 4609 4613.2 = 23.6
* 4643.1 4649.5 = 22.8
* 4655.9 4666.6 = 24.1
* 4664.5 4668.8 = 24.8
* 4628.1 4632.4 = 23.6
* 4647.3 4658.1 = 21.3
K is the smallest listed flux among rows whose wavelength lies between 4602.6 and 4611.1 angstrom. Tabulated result 20.5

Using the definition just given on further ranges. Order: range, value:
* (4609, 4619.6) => 21.9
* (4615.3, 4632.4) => 22.4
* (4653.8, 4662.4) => 18.7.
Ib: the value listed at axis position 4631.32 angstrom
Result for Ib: 24.7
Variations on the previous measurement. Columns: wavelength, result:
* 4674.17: 23.1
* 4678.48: 21.1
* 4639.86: 22.9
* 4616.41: 23.9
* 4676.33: 23.9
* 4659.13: 18.7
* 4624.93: 25.5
